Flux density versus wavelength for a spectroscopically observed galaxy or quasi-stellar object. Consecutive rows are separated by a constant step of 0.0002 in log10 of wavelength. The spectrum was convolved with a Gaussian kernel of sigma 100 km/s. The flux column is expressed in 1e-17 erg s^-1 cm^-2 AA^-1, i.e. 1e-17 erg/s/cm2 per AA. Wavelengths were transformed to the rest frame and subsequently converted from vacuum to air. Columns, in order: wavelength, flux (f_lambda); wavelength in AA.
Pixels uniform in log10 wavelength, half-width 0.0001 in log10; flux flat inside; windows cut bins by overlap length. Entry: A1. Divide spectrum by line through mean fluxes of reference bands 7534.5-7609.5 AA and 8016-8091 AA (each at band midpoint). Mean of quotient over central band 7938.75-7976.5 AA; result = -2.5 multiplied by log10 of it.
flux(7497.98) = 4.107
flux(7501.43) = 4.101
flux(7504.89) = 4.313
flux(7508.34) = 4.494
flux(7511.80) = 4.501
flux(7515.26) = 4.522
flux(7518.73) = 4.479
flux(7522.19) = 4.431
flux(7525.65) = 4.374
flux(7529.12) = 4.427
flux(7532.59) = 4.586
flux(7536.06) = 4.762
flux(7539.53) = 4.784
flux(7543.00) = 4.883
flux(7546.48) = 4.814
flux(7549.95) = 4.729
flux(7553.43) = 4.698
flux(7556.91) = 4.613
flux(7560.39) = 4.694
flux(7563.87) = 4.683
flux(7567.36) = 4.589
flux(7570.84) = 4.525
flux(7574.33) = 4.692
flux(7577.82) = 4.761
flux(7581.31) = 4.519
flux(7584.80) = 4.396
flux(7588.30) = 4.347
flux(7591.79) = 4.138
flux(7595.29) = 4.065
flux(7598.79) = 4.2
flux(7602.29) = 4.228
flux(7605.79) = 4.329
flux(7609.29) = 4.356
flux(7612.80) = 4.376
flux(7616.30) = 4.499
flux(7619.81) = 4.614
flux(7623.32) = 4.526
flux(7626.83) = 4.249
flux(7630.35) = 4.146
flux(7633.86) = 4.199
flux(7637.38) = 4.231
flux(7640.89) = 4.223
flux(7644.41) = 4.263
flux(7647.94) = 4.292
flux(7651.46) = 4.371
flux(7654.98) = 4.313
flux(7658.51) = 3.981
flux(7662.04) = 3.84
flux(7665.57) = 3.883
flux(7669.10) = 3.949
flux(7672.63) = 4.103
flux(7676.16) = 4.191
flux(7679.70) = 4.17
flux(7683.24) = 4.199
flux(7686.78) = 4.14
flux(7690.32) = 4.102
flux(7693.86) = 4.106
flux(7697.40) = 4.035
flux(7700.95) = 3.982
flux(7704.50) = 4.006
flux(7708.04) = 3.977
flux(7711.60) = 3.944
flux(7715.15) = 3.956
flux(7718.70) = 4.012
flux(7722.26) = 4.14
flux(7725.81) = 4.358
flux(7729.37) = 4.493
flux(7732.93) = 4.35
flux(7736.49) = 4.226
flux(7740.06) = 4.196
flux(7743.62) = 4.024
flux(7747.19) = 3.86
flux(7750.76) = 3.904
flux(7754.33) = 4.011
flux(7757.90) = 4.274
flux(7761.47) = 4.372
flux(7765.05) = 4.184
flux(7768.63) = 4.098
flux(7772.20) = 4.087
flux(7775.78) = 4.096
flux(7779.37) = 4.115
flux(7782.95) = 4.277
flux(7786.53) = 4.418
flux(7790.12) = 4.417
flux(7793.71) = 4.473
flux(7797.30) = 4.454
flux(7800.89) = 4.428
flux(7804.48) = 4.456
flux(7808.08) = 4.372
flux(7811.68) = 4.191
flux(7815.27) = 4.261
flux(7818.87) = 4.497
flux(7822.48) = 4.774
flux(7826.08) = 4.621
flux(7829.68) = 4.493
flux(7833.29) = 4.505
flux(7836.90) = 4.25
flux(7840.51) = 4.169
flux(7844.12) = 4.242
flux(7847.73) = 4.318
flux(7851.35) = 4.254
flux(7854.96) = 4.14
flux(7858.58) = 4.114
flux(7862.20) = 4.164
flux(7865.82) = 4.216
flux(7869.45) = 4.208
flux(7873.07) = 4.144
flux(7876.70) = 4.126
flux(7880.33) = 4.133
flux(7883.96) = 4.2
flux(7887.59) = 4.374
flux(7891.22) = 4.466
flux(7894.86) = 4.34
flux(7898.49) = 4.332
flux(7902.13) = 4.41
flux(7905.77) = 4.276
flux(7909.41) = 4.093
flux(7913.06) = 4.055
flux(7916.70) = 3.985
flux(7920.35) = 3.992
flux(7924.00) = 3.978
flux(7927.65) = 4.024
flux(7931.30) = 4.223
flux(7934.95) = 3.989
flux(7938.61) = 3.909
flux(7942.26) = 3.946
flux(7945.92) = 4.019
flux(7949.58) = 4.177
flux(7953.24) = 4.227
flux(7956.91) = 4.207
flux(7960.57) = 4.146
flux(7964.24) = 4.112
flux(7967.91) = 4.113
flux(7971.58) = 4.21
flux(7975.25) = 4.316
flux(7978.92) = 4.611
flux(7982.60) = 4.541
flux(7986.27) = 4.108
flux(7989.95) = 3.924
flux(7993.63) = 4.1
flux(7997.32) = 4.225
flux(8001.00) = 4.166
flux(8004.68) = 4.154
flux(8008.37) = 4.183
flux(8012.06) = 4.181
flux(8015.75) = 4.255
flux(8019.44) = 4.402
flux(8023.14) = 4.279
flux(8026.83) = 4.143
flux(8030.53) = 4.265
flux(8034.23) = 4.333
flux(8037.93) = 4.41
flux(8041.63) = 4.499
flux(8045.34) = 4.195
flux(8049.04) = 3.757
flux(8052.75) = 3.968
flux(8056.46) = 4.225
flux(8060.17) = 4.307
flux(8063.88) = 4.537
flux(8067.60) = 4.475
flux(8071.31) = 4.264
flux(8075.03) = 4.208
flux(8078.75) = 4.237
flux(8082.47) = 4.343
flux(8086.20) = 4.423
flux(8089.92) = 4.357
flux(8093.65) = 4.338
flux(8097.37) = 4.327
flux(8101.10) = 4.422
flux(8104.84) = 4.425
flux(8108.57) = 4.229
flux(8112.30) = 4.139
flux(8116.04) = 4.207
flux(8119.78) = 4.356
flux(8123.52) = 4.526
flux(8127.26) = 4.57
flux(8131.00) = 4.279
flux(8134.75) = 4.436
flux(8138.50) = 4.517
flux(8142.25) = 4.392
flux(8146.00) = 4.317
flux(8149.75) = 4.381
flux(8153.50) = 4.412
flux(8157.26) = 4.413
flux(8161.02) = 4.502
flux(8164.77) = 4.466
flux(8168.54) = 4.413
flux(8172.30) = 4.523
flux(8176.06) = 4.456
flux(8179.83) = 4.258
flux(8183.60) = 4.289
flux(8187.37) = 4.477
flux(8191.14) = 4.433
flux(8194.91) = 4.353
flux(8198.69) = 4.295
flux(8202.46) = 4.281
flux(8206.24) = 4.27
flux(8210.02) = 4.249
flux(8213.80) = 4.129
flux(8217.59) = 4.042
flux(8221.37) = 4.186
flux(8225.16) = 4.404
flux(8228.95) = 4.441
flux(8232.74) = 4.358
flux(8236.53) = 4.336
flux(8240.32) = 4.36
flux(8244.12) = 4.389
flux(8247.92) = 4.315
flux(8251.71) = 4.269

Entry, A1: 0.05 mag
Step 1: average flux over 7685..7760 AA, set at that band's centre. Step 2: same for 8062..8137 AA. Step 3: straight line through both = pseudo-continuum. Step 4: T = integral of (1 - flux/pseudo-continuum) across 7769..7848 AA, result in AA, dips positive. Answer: -3.73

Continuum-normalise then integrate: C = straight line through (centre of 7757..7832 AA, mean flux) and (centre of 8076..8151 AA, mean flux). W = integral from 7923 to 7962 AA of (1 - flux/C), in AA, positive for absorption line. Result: 2.5 AA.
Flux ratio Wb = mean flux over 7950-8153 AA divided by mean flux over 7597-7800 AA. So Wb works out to 1.0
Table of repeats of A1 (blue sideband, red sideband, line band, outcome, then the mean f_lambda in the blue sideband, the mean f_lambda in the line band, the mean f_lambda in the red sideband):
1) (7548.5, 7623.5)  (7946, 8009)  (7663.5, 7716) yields 0.09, 4.48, 4.05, 4.2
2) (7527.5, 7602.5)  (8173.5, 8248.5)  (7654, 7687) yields 0.11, 4.56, 4.07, 4.32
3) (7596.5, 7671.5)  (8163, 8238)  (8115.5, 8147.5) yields -0.02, 4.24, 4.41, 4.33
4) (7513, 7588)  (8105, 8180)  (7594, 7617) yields 0.07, 4.61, 4.29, 4.39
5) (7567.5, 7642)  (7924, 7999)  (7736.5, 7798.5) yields 0.02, 4.37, 4.19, 4.15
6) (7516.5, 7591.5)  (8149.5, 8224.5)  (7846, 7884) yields 0.07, 4.6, 4.18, 4.34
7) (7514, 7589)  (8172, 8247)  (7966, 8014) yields 0.05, 4.61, 4.22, 4.32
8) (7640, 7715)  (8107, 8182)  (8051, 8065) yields 0.02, 4.09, 4.25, 4.39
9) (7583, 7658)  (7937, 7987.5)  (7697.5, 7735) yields 0.04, 4.3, 4.12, 4.19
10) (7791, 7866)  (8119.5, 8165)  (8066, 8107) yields 0.02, 4.36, 4.35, 4.43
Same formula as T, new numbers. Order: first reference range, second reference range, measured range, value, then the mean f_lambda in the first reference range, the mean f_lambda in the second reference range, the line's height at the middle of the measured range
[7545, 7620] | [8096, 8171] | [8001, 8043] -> 1.3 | 4.49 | 4.39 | 4.41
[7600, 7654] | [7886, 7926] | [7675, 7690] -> 0.5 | 4.33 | 4.21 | 4.3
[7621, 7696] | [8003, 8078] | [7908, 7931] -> 1.0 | 4.17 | 4.25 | 4.23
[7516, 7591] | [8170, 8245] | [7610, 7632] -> 0.8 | 4.6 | 4.33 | 4.57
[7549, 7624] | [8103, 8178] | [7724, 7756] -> 2.1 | 4.48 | 4.4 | 4.46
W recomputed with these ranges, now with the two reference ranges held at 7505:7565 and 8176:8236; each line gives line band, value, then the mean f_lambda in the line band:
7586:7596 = 0.82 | 4.21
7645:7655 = 0.52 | 4.32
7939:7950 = 1.02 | 4.01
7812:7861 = 1.34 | 4.35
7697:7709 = 1.41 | 4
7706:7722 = 1.90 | 3.99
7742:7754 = 1.52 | 3.94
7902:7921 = 1.36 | 4.12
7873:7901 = 1.09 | 4.28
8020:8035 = 0.42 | 4.26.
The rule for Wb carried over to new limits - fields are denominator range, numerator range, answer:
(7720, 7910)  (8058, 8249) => 1.02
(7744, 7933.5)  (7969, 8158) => 1.01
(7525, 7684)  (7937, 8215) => 0.98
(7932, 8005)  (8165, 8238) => 1.04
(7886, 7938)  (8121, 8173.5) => 1.06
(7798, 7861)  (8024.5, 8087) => 0.98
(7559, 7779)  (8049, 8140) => 1.02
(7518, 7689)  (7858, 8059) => 0.96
